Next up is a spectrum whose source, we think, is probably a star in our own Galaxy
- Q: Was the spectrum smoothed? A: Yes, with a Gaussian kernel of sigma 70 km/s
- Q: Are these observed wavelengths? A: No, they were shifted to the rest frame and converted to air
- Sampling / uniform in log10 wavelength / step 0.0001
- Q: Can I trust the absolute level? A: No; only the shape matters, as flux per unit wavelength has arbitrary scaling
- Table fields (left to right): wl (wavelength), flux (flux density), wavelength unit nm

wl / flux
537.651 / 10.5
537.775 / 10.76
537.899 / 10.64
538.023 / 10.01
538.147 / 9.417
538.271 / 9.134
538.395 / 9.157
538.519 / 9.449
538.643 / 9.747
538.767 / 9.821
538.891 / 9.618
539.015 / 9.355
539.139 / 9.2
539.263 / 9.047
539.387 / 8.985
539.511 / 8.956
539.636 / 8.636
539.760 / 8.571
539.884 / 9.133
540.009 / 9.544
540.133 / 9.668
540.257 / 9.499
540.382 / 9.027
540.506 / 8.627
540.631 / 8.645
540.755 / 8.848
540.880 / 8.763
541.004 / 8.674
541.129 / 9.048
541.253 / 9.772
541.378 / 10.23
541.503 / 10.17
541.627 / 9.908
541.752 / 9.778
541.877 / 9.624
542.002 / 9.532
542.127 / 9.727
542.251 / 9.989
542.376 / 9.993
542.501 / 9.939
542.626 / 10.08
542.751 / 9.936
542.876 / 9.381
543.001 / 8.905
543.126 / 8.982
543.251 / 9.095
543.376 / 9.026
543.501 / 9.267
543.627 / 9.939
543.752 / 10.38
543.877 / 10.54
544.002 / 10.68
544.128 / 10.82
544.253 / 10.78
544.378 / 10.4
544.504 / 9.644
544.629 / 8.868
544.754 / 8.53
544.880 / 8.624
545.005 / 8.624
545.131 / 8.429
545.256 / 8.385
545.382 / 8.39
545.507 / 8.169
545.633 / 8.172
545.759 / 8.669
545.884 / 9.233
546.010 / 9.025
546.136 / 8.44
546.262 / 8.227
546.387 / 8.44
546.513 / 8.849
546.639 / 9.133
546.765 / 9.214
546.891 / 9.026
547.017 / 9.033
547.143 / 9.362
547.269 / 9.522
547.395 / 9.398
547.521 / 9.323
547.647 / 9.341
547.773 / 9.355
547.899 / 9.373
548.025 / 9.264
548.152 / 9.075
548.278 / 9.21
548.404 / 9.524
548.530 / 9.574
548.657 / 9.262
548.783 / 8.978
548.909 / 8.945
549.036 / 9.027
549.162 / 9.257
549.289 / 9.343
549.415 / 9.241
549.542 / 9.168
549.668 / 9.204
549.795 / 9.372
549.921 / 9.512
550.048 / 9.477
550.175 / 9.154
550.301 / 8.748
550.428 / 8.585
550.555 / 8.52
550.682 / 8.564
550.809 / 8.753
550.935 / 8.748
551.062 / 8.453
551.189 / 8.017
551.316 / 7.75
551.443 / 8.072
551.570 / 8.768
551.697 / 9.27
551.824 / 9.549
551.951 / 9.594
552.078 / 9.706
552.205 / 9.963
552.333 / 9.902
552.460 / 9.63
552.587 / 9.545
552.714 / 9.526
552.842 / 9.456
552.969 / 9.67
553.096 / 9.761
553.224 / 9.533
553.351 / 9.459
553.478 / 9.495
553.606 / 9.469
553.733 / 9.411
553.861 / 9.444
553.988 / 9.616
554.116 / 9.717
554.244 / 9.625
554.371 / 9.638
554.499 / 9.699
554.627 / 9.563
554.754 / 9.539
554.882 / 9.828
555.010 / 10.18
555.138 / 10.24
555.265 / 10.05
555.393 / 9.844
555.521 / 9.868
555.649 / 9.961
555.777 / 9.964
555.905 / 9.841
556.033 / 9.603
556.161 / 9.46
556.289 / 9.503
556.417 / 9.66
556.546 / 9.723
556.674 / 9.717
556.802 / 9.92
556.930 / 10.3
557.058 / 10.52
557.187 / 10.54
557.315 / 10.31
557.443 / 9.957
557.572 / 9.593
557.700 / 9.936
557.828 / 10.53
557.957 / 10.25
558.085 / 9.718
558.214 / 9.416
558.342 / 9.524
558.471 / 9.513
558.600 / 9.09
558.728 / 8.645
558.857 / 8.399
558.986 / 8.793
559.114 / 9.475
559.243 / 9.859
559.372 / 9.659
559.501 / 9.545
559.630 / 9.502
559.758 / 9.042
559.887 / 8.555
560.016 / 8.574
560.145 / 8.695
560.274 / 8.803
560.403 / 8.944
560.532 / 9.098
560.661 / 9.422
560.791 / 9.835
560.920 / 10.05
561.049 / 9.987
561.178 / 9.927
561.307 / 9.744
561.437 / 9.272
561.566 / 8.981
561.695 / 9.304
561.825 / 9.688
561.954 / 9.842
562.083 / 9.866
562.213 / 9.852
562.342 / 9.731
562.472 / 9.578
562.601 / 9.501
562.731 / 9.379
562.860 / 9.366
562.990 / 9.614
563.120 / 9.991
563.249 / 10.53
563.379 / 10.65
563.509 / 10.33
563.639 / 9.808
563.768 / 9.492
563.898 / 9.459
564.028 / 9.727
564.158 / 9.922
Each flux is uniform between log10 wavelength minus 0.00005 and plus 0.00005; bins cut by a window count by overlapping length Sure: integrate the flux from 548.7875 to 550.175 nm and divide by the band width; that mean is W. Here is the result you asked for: 9.24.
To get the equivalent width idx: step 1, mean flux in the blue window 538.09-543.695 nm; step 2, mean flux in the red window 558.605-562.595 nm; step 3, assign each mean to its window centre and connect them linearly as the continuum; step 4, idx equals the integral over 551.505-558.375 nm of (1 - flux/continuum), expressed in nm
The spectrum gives -0.29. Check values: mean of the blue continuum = 9.38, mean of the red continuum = 9.36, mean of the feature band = 9.75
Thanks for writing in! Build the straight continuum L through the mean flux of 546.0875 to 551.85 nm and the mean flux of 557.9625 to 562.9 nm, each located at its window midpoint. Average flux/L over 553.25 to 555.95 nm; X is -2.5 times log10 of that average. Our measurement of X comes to -0.06 mag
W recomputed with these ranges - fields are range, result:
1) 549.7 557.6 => 9.5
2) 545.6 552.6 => 9.07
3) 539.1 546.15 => 9.32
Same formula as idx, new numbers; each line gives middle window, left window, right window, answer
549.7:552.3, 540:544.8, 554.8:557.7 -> 0.23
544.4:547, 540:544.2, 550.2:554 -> 0.19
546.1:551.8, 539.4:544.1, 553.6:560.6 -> 0.32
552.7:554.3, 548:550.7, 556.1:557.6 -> 0.00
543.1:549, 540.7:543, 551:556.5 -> 0.23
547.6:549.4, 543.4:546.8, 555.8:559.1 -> 0.01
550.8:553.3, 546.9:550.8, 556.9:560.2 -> 0.03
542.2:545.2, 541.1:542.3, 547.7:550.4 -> 0.01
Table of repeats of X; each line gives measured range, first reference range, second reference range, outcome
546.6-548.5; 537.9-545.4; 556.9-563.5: 0.02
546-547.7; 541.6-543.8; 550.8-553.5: 0.05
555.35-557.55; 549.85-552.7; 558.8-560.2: -0.10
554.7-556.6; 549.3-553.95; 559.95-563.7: -0.05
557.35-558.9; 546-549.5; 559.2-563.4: -0.02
